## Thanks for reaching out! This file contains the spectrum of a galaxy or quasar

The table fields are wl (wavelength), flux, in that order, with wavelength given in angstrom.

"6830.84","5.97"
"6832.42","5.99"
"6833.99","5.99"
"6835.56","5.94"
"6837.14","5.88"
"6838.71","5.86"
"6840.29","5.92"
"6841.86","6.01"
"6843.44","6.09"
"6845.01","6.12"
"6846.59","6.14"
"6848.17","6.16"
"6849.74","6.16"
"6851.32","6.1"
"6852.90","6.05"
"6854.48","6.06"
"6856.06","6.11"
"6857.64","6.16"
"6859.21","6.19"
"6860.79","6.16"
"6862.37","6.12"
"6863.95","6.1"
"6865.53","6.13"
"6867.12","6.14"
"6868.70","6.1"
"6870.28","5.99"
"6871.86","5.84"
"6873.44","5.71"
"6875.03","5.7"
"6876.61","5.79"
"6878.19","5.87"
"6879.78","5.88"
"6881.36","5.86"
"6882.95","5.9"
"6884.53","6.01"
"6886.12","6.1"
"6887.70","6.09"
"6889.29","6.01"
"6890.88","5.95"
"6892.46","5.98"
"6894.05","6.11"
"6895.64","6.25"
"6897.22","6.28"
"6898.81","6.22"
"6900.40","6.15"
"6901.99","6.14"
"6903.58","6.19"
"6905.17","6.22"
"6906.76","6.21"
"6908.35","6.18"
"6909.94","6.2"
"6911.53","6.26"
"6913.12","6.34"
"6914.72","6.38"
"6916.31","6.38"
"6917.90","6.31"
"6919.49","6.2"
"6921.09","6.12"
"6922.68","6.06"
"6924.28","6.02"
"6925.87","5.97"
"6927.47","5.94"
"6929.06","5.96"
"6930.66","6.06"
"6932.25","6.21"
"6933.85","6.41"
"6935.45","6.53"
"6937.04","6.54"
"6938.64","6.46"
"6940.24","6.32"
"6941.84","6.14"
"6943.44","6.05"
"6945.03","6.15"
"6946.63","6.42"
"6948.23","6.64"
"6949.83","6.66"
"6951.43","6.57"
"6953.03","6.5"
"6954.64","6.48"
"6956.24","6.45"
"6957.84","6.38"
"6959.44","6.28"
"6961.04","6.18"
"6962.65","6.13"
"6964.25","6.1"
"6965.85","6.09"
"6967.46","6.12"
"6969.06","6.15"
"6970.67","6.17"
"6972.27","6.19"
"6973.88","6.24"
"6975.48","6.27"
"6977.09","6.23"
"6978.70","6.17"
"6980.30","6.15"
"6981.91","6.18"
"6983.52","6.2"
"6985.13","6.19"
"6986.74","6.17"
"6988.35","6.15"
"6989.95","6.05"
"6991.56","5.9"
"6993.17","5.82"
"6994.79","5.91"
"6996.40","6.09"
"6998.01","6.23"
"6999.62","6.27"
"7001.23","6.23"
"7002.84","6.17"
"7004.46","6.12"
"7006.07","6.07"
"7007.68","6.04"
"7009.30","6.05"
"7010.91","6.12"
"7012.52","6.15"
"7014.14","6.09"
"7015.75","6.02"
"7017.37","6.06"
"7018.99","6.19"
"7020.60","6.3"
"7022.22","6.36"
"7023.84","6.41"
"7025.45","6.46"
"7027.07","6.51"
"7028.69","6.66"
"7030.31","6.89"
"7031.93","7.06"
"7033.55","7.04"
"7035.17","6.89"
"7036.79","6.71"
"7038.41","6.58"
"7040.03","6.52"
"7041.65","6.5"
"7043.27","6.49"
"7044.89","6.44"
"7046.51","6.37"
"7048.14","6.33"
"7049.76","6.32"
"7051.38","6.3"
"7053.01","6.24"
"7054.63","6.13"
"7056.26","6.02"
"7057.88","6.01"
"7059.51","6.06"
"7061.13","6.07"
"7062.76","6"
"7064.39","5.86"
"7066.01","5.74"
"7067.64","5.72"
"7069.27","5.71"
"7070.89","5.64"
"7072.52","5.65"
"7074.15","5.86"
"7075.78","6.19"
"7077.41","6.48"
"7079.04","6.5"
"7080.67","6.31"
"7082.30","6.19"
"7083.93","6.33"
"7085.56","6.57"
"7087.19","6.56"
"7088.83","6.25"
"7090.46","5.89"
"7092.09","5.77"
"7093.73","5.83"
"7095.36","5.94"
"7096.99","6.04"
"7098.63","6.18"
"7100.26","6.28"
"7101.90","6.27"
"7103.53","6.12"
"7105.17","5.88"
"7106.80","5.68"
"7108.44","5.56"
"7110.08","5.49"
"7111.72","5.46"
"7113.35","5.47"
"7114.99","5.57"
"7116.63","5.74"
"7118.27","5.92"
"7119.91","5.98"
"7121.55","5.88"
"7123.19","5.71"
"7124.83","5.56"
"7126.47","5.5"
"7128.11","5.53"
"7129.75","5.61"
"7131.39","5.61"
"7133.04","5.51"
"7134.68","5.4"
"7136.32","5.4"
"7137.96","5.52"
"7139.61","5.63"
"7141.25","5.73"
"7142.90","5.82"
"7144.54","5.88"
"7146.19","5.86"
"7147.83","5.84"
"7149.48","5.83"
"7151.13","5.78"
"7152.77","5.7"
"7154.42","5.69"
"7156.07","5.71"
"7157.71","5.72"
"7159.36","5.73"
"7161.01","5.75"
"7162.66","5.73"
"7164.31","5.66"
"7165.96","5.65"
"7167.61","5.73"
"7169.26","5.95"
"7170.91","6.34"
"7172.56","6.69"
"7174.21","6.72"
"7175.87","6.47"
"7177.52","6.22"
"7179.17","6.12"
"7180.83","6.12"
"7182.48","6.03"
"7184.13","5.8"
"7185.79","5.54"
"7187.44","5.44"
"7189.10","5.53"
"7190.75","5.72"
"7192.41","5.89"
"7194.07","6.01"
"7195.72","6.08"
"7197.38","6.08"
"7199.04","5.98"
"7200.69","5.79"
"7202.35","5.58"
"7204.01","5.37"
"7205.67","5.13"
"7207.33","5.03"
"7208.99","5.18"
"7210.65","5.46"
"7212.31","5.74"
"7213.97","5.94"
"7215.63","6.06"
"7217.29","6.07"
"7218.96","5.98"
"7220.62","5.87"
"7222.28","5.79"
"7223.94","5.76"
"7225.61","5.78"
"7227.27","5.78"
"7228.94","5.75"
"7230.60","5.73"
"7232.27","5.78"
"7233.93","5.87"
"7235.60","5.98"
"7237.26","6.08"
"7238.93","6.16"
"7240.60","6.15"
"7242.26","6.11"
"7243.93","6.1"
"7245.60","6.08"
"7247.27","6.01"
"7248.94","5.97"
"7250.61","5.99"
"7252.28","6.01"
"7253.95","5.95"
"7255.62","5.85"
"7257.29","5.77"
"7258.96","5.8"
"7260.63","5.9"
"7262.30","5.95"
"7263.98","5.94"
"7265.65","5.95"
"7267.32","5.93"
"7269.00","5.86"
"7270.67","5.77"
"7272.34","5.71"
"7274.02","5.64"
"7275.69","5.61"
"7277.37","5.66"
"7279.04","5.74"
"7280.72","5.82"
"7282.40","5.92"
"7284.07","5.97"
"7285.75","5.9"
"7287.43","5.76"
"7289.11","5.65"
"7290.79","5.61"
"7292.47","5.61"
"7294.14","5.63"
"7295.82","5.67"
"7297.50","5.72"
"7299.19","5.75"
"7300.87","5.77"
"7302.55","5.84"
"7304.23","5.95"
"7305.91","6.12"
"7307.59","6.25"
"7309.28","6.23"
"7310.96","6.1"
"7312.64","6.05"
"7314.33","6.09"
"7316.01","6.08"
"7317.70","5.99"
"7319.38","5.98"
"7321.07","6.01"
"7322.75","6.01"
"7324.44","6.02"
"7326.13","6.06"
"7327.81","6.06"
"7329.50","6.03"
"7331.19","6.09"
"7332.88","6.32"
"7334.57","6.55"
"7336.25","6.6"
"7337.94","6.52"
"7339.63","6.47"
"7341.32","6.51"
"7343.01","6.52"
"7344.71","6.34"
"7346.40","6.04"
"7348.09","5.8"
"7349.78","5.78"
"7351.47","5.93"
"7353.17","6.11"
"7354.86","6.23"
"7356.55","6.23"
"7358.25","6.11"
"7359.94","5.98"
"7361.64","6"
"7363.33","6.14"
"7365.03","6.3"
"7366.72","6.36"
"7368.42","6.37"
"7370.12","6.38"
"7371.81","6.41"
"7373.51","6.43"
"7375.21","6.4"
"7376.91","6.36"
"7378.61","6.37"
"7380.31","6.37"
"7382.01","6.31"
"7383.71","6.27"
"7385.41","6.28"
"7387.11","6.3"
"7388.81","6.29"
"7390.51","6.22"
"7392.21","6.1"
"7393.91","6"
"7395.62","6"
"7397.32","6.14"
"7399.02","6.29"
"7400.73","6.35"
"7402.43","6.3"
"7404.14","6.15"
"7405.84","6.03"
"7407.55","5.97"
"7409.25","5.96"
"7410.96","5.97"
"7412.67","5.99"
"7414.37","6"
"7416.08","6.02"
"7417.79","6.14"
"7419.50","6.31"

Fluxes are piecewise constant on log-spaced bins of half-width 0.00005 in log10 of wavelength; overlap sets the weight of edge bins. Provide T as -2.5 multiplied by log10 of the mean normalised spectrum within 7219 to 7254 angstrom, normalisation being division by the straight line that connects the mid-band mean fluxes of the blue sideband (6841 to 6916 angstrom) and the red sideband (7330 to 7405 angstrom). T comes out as 0.05 mag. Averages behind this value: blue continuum 6.09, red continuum 6.25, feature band 5.94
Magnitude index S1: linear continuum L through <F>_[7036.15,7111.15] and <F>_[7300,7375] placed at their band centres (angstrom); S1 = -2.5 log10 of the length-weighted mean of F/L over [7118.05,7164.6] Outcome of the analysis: 0.080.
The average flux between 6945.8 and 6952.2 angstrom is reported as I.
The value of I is 6.57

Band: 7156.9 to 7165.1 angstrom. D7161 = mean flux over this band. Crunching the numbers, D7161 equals 5.72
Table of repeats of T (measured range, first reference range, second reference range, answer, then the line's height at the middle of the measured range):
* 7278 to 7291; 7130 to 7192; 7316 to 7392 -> 0.051 mag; 6.08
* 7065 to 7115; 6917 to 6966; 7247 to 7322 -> 0.022 mag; 6.1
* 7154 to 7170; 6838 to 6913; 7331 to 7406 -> 0.080 mag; 6.17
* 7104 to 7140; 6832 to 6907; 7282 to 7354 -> 0.077 mag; 6.04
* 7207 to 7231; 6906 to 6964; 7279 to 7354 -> 0.064 mag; 6.09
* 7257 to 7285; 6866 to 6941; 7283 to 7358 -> 0.042 mag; 6.05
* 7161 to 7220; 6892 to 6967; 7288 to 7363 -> 0.049 mag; 6.12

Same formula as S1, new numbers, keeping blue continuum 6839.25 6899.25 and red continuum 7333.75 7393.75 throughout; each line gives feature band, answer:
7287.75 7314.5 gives 0.066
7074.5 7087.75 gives -0.041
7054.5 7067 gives 0.028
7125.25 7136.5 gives 0.119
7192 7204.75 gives 0.061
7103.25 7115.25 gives 0.095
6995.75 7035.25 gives -0.039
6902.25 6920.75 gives -0.034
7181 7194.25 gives 0.079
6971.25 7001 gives -0.008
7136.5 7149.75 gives 0.077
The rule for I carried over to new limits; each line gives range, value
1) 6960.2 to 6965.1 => 6.14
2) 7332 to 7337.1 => 6.49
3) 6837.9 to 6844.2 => 5.97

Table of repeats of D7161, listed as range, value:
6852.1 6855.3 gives 6.04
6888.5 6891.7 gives 5.99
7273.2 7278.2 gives 5.64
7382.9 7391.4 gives 6.28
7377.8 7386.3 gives 6.32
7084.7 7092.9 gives 6.21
